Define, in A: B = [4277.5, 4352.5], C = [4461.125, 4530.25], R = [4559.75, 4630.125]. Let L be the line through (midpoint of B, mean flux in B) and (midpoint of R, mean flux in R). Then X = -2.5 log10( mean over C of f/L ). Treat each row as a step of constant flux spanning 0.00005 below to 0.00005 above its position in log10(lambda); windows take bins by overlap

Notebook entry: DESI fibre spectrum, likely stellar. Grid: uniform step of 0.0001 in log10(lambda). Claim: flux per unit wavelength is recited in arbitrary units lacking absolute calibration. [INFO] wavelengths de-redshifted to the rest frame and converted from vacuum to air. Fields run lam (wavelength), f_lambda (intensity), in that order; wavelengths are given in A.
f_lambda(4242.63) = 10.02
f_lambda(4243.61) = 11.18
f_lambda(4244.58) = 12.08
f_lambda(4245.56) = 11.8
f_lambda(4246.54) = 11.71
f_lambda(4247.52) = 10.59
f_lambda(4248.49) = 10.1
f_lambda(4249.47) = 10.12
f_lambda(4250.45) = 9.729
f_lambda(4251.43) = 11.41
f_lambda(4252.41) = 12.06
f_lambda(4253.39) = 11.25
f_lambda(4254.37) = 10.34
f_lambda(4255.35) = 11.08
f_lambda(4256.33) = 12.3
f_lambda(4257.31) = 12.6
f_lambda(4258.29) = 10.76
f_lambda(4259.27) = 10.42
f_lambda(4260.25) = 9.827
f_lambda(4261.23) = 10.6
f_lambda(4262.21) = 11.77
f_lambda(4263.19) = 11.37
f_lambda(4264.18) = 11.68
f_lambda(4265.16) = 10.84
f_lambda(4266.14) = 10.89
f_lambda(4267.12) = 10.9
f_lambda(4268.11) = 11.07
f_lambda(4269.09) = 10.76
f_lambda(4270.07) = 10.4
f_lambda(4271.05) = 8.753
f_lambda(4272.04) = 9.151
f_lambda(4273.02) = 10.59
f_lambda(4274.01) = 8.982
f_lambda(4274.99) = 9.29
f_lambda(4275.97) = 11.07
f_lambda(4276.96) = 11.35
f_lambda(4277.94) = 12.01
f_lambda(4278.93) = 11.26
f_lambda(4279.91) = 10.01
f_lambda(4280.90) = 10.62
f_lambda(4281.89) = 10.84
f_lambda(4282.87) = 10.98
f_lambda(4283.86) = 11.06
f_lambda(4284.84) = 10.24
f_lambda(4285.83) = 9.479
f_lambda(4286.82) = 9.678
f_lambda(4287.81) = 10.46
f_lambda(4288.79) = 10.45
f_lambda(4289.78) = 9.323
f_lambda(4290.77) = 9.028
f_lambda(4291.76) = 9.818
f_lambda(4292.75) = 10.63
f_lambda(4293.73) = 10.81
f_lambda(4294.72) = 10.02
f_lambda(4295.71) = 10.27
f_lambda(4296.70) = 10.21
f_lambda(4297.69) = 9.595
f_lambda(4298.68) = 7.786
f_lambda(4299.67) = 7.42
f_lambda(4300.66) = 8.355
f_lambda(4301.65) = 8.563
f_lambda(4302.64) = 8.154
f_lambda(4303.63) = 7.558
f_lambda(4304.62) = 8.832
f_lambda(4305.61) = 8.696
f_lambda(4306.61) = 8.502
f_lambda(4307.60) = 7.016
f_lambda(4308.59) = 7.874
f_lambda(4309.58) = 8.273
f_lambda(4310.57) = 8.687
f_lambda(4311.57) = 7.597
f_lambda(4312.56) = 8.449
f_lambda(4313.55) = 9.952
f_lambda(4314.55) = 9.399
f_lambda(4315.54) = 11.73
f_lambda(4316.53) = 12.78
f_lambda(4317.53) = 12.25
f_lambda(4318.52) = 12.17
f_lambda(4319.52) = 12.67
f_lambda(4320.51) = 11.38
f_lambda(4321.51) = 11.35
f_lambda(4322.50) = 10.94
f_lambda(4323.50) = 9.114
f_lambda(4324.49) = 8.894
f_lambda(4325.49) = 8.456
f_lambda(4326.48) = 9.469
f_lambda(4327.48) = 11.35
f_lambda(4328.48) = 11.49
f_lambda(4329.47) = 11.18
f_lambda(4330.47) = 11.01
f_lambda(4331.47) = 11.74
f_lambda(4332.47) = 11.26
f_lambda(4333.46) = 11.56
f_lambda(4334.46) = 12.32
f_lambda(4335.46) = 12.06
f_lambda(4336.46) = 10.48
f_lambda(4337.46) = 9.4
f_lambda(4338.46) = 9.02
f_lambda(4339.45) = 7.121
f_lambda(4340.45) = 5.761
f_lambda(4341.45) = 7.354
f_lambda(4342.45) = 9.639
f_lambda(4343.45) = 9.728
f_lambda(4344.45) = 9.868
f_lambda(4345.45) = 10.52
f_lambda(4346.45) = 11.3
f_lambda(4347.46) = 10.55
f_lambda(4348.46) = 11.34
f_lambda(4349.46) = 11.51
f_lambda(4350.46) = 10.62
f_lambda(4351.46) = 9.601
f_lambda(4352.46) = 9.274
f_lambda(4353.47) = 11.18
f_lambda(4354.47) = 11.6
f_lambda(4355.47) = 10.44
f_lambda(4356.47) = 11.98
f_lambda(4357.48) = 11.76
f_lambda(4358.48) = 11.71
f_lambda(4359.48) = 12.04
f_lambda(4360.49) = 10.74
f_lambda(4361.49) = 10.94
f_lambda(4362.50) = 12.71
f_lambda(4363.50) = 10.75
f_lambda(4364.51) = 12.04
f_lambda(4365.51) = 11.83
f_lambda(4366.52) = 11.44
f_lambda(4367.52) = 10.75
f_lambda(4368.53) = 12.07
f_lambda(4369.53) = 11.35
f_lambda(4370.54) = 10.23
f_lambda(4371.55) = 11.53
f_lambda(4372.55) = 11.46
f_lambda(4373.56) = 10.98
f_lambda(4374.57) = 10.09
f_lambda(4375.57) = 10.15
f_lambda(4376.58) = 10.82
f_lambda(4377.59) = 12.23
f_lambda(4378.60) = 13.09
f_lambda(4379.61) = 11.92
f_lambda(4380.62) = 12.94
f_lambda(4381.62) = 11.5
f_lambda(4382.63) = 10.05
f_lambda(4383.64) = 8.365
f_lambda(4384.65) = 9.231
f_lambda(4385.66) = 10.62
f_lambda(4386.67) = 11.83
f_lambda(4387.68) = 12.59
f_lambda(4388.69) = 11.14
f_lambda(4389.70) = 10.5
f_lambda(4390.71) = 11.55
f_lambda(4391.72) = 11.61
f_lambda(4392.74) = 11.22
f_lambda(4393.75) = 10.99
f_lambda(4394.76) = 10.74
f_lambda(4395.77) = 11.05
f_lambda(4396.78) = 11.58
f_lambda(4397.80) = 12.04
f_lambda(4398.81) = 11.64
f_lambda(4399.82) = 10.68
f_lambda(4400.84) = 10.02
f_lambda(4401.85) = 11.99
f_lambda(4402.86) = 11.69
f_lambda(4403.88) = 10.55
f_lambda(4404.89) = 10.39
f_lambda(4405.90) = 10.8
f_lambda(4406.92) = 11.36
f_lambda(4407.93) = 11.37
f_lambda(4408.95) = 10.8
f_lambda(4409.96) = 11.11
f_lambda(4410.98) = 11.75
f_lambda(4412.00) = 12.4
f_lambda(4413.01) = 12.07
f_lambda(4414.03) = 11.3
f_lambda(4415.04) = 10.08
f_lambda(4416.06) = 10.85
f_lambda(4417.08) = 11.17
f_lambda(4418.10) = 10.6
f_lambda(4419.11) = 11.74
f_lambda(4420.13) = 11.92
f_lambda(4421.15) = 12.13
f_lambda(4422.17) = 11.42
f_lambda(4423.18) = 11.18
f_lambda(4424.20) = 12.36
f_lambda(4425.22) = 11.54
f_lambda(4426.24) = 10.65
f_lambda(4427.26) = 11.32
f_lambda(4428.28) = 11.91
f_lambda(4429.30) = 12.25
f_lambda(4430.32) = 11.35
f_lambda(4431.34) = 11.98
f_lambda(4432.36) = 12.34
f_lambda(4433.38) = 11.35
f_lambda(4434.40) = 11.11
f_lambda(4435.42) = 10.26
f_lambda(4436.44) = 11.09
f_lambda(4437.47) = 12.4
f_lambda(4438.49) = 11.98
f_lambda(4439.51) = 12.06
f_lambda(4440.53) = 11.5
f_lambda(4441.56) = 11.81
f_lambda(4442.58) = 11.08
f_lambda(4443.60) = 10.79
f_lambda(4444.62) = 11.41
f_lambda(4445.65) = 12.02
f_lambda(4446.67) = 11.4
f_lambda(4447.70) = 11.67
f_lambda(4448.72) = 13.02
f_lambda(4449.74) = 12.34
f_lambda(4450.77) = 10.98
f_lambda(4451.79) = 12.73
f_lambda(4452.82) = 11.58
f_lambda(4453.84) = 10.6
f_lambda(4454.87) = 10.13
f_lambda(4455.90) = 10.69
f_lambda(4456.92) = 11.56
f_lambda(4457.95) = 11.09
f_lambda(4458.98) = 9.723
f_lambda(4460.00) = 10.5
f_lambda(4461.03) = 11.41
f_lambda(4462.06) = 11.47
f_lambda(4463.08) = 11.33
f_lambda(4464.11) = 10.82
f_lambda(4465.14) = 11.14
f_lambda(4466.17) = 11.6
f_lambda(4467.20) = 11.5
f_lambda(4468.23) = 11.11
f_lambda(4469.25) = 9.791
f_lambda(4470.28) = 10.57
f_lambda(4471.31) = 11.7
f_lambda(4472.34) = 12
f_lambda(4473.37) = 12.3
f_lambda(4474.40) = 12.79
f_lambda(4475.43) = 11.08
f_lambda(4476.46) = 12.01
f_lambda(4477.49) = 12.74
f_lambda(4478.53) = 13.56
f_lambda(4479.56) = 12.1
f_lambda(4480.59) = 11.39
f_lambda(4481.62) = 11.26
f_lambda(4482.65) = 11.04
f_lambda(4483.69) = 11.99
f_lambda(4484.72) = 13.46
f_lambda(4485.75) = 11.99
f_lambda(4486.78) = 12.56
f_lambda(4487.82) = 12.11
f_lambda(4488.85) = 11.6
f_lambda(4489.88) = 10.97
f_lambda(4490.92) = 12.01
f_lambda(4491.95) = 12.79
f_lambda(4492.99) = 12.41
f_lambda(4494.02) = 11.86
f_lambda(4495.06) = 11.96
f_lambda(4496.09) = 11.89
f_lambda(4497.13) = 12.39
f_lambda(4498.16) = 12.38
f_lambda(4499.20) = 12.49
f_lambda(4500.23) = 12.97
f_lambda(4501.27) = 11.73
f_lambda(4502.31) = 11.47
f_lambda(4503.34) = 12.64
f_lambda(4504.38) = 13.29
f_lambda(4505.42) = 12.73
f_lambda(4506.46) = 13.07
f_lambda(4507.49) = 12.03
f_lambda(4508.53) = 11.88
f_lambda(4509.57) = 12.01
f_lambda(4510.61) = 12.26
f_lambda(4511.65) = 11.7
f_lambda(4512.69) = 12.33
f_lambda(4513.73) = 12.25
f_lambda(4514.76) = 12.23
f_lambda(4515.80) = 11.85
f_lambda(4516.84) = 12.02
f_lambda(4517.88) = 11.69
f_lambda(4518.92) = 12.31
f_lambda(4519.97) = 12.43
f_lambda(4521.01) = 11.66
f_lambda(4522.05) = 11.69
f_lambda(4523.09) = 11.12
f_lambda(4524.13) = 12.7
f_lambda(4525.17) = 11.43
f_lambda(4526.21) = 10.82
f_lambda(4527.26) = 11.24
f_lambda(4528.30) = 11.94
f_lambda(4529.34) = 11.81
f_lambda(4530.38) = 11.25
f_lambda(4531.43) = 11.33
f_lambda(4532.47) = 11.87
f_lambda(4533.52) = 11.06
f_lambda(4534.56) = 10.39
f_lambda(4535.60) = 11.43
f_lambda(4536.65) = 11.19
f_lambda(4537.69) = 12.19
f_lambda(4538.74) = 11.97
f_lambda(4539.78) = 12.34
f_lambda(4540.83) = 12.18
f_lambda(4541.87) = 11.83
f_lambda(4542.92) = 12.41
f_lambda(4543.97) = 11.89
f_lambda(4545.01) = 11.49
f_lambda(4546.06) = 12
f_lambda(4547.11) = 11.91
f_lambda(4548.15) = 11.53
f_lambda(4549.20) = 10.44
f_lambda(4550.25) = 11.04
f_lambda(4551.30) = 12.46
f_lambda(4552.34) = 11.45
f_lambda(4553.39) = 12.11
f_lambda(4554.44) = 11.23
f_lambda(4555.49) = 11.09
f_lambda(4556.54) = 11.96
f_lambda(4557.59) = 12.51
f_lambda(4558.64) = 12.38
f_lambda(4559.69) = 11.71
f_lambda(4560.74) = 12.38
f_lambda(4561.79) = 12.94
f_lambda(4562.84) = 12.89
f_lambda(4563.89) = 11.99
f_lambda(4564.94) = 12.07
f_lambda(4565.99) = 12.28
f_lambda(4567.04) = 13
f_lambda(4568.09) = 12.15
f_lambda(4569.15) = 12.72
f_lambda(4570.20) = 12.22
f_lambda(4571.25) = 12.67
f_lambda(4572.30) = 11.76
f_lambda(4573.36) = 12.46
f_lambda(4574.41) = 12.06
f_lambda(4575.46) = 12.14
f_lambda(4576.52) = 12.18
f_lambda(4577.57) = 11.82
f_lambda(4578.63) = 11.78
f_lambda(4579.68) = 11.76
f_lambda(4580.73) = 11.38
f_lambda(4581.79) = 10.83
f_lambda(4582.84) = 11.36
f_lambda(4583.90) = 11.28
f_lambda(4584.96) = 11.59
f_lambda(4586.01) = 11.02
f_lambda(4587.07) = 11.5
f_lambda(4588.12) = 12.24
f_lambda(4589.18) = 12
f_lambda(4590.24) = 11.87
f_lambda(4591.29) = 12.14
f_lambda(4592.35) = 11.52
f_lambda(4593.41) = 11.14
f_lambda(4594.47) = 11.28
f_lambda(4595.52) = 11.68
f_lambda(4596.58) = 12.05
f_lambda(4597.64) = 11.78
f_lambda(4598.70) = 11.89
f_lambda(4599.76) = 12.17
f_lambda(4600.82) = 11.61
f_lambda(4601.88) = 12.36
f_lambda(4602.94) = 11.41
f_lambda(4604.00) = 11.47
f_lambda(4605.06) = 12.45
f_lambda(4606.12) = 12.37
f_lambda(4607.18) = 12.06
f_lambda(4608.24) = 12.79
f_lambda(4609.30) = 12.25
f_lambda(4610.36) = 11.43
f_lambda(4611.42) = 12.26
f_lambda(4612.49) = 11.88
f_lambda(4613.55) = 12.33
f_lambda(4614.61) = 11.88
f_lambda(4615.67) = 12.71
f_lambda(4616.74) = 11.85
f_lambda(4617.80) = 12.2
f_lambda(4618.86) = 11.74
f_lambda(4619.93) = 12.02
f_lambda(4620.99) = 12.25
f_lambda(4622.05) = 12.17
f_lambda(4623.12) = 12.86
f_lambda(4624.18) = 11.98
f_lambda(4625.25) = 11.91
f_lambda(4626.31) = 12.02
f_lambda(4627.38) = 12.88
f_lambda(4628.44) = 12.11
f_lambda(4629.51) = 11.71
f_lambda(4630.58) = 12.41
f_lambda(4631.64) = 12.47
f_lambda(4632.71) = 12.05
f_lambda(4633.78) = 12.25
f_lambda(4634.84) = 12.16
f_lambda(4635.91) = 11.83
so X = -0.06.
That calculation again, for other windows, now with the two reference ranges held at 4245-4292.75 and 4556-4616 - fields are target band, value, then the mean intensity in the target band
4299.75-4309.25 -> 0.31 mag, 8.14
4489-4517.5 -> -0.05 mag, 12.2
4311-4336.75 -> 0.01 mag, 10.8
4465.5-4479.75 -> -0.02 mag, 11.8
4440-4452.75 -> -0.03 mag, 11.7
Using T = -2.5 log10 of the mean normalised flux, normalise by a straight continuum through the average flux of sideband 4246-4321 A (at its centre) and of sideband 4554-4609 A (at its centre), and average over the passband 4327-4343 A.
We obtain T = 0.03 mag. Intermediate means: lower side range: 10.2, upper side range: 12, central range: 10.2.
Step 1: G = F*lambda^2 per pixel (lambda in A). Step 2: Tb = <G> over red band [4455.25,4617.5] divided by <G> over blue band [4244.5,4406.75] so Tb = 1.2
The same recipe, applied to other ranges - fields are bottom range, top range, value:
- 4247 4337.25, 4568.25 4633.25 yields 1.34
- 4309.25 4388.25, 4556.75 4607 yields 1.24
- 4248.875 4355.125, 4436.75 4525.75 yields 1.26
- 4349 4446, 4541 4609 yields 1.14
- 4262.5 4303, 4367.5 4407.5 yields 1.16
